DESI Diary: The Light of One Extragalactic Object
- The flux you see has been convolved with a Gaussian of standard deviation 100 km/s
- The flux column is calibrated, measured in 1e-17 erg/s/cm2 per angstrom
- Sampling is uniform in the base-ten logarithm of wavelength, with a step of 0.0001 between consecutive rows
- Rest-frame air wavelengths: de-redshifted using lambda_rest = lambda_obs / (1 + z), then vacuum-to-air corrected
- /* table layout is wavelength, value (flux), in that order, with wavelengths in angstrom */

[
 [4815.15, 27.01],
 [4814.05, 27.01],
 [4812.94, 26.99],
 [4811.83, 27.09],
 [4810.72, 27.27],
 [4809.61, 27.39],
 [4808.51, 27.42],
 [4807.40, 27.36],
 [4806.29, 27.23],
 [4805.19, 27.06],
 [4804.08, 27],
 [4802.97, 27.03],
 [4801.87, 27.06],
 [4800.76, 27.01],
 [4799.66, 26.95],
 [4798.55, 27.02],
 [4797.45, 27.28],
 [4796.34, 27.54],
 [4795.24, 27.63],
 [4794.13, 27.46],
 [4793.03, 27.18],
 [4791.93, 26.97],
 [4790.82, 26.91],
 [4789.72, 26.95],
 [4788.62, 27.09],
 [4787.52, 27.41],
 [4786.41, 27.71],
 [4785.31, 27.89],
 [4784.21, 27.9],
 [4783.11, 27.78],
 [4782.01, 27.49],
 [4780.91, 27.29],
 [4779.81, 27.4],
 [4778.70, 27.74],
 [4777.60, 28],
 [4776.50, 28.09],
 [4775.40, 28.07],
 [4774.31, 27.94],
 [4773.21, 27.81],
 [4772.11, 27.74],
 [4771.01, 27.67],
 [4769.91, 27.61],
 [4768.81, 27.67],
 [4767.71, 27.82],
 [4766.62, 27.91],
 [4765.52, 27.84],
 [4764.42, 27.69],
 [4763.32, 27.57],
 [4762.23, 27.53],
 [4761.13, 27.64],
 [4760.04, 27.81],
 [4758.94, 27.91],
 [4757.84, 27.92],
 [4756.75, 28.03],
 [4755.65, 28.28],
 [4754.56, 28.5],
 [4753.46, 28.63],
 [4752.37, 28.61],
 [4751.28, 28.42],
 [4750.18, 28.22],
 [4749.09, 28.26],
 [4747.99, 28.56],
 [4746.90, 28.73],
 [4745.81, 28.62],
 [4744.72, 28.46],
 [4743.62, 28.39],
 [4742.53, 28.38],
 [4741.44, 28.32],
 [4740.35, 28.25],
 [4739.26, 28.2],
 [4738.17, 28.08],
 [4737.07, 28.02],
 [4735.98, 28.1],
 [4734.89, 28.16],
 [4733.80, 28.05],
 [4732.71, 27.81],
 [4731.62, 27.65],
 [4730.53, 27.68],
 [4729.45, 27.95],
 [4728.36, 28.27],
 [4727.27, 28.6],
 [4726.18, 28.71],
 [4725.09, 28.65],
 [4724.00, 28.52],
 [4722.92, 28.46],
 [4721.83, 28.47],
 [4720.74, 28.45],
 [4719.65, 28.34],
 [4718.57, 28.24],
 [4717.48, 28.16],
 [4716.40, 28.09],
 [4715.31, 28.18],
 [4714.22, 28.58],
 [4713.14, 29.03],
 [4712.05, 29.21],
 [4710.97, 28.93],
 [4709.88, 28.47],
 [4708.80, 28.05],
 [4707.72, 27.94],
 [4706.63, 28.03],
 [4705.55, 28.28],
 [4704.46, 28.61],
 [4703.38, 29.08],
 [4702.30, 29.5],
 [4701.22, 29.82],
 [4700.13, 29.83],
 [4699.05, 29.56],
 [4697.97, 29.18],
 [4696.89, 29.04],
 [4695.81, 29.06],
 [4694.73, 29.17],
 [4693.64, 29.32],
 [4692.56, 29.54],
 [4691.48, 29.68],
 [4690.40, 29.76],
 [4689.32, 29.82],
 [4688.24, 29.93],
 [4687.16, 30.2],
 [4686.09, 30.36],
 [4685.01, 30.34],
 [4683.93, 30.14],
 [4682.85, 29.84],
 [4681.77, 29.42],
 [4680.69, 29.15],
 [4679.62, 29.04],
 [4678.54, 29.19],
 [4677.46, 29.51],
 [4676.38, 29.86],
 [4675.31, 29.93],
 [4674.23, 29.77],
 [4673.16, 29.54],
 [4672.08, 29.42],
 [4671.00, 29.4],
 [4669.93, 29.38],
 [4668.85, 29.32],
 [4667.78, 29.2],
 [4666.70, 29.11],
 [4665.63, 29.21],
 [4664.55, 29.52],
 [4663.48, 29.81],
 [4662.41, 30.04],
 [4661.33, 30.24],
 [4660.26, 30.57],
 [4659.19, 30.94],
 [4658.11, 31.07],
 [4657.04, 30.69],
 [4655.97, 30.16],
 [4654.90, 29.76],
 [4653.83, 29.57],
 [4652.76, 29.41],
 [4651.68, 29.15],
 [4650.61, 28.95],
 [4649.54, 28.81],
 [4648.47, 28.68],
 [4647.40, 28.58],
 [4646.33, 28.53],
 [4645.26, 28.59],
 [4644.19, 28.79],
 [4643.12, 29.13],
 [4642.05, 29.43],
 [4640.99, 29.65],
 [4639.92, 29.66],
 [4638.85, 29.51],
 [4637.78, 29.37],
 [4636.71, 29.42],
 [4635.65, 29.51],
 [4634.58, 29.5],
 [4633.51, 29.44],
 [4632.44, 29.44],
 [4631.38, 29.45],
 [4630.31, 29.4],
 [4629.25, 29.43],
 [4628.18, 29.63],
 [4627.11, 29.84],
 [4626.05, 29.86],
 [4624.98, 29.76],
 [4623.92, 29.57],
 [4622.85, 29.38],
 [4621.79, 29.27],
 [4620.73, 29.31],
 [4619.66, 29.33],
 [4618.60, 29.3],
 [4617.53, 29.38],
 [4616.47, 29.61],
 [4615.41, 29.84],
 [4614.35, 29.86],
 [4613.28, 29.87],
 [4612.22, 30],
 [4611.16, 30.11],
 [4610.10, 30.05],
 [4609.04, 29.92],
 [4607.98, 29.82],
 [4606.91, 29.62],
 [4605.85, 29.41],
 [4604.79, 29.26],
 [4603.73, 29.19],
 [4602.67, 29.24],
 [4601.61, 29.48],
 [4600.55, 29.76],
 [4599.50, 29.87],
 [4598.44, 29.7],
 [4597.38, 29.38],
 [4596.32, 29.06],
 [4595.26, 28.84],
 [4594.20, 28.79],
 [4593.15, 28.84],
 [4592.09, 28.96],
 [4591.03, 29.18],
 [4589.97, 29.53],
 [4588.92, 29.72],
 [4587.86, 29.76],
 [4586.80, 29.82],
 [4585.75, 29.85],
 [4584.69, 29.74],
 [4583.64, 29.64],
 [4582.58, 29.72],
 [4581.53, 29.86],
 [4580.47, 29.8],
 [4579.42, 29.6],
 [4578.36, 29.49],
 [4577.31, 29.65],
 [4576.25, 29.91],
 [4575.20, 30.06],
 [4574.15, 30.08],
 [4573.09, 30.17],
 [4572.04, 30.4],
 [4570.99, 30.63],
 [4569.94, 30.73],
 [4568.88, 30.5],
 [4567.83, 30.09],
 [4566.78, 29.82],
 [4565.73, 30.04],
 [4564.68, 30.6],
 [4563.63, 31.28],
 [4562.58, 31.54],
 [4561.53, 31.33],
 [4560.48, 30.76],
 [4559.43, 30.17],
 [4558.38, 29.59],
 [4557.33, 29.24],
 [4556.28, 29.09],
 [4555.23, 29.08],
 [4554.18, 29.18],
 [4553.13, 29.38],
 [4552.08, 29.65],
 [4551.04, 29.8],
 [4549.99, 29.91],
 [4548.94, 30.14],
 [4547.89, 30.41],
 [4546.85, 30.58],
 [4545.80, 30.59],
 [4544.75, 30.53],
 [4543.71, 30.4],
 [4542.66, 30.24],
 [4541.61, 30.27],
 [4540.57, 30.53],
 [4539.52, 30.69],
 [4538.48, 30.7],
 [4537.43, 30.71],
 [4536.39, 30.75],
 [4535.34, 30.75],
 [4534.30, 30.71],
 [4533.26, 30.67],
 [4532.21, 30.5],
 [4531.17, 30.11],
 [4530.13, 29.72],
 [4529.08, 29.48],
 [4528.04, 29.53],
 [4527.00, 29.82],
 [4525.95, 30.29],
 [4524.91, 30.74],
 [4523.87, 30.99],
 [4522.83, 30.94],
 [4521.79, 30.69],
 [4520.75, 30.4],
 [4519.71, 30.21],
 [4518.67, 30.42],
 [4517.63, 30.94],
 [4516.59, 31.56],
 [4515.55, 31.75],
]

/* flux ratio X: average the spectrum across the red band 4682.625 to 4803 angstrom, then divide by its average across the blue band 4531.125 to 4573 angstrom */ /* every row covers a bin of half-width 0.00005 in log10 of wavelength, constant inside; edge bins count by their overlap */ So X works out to 0.93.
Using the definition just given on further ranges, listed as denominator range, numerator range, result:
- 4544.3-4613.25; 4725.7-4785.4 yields 0.94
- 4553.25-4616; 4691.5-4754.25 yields 0.96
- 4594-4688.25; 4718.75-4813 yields 0.94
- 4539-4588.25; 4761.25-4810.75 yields 0.91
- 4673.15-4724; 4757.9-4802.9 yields 0.95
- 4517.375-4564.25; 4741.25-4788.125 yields 0.92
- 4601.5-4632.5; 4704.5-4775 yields 0.95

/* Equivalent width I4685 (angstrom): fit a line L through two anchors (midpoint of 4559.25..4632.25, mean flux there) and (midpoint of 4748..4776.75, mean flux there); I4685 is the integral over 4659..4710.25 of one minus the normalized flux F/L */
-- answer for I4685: -1.13 angstrom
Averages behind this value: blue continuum 29.8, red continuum 28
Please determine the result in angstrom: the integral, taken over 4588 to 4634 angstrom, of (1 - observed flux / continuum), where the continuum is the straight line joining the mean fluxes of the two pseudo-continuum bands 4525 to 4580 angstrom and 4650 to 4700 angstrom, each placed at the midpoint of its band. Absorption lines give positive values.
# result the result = 0.7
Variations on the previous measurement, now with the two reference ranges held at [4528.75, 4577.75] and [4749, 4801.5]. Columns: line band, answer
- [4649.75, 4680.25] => -0.8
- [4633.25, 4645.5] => 0.0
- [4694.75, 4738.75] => -0.2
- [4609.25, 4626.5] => -0.1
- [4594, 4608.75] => 0.1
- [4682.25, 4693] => -0.5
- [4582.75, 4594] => 0.1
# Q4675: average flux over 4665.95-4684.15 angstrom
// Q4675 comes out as 29.5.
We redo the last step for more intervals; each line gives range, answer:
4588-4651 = 29.4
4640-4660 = 29.5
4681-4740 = 28.8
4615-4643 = 29.5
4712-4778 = 28.2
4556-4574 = 30.4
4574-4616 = 29.6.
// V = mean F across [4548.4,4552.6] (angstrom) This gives 29.9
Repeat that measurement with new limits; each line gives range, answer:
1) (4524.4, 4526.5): 30.4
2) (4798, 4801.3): 27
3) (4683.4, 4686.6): 30.3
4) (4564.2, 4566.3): 30.3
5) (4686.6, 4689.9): 30.1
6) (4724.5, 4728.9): 28.5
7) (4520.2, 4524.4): 30.8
